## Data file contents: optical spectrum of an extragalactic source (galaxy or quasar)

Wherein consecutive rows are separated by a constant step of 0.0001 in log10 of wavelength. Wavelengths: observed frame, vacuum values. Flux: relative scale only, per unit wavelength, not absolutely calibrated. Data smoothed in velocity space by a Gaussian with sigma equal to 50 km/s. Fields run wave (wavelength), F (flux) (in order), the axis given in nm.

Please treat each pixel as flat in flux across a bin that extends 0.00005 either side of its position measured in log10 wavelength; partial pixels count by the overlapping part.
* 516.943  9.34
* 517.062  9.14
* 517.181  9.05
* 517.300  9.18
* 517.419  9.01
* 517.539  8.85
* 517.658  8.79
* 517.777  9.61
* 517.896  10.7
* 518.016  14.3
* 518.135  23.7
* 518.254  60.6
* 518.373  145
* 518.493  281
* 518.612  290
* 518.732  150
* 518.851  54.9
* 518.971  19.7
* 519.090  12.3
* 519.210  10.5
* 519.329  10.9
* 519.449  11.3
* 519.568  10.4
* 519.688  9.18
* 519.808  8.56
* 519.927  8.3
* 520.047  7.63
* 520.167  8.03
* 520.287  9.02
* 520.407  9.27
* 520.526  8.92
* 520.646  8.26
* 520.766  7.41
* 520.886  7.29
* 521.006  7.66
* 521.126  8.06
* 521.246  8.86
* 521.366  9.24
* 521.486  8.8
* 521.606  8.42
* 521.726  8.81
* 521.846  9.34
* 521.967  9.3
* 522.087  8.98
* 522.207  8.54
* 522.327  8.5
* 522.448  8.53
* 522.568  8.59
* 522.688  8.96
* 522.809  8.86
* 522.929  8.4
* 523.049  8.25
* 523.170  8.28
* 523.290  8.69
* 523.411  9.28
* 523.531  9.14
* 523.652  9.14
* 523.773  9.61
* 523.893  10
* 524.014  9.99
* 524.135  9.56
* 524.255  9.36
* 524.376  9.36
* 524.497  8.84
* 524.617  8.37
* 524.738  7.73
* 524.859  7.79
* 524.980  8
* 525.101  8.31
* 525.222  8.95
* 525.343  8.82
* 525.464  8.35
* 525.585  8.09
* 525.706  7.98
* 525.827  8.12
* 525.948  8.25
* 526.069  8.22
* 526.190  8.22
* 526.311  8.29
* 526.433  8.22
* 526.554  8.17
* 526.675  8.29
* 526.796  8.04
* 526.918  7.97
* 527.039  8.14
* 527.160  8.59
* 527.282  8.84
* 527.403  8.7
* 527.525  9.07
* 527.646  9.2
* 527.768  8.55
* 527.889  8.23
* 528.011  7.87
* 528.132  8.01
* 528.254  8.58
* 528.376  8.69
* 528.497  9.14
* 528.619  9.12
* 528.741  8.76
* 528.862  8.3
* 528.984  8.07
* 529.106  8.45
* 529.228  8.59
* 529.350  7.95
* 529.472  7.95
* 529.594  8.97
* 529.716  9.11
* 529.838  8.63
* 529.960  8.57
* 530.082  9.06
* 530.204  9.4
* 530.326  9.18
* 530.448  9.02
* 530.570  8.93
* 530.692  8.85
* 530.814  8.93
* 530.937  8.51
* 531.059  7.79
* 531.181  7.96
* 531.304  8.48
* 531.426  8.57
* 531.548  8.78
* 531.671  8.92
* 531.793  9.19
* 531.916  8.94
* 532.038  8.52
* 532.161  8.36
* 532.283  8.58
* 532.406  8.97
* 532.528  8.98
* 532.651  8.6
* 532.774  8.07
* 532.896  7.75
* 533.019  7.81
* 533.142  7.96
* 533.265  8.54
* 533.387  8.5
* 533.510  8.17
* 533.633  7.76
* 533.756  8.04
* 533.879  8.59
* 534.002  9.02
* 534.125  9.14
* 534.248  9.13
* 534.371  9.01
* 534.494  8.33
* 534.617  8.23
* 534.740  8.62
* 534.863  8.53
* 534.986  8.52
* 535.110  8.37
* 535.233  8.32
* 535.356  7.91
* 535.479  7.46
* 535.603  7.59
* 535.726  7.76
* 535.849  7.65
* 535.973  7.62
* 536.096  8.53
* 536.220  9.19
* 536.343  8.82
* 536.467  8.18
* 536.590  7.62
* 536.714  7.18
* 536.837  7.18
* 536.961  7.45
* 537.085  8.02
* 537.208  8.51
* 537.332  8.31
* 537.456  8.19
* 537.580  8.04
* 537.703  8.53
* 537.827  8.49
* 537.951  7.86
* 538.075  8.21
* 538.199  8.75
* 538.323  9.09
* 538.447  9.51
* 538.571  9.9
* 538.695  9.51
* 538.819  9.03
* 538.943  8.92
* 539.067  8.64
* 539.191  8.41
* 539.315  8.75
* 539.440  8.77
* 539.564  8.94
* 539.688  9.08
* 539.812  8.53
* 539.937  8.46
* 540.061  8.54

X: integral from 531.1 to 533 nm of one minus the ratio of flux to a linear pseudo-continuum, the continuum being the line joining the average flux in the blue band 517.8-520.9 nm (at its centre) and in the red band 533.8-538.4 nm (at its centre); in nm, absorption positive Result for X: 0.96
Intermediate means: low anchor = 46.1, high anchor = 8.27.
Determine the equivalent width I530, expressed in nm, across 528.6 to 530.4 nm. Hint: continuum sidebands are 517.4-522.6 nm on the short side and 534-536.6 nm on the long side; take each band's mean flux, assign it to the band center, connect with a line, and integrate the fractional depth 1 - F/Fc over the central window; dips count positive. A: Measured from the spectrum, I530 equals 0.88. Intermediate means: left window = 31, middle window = 8.67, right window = 8.34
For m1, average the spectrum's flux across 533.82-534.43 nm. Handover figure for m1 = 8.98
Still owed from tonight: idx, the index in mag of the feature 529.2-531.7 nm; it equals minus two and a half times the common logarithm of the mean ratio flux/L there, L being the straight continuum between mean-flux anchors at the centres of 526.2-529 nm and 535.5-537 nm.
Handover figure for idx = -0.05 mag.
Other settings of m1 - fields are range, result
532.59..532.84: 8.33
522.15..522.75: 8.62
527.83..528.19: 8.04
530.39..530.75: 8.94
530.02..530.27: 9.23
